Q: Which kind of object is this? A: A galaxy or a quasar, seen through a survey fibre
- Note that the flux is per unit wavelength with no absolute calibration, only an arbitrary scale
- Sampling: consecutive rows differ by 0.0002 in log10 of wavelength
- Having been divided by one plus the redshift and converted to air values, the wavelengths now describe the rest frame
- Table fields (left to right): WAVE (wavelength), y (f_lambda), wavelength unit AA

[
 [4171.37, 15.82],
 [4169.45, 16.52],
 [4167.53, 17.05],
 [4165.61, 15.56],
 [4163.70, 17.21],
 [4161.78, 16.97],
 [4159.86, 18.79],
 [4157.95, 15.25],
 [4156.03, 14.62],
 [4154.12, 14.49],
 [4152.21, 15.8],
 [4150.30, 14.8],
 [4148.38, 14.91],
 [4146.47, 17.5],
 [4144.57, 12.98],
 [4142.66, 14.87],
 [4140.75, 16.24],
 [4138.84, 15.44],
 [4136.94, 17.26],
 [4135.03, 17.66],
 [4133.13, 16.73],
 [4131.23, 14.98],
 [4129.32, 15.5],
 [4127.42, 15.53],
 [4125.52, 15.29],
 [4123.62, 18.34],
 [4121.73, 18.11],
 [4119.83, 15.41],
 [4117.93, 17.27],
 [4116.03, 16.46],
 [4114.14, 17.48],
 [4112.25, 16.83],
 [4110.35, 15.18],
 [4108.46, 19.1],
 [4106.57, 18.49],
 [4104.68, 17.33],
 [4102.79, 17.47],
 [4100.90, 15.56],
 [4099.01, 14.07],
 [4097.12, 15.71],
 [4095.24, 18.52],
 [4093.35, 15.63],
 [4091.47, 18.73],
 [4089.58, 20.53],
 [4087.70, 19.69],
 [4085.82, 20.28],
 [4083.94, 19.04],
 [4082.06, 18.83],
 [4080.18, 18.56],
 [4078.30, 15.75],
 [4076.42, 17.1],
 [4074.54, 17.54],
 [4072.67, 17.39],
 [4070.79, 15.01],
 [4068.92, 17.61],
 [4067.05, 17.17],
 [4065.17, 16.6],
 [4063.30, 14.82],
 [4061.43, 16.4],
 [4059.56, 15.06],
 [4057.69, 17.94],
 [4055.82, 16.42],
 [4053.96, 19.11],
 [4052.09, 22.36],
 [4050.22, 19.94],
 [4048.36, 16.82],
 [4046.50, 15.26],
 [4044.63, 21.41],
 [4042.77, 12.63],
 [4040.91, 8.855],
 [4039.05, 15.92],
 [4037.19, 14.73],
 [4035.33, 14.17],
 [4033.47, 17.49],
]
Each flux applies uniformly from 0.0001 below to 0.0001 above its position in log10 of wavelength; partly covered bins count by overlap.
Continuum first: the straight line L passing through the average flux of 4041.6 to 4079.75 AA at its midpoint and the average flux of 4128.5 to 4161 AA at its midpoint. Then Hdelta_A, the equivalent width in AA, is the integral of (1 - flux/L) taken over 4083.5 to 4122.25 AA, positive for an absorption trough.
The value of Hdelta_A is -2.4 AA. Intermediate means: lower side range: 17.1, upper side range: 15.8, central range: 17.4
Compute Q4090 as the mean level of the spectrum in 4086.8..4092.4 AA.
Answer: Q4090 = 19.6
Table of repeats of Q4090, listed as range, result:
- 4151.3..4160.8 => 15.8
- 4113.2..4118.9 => 17.1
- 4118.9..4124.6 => 17.3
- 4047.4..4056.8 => 18.9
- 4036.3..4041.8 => 13.2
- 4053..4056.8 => 17.8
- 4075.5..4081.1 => 17.1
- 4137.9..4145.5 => 14.9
